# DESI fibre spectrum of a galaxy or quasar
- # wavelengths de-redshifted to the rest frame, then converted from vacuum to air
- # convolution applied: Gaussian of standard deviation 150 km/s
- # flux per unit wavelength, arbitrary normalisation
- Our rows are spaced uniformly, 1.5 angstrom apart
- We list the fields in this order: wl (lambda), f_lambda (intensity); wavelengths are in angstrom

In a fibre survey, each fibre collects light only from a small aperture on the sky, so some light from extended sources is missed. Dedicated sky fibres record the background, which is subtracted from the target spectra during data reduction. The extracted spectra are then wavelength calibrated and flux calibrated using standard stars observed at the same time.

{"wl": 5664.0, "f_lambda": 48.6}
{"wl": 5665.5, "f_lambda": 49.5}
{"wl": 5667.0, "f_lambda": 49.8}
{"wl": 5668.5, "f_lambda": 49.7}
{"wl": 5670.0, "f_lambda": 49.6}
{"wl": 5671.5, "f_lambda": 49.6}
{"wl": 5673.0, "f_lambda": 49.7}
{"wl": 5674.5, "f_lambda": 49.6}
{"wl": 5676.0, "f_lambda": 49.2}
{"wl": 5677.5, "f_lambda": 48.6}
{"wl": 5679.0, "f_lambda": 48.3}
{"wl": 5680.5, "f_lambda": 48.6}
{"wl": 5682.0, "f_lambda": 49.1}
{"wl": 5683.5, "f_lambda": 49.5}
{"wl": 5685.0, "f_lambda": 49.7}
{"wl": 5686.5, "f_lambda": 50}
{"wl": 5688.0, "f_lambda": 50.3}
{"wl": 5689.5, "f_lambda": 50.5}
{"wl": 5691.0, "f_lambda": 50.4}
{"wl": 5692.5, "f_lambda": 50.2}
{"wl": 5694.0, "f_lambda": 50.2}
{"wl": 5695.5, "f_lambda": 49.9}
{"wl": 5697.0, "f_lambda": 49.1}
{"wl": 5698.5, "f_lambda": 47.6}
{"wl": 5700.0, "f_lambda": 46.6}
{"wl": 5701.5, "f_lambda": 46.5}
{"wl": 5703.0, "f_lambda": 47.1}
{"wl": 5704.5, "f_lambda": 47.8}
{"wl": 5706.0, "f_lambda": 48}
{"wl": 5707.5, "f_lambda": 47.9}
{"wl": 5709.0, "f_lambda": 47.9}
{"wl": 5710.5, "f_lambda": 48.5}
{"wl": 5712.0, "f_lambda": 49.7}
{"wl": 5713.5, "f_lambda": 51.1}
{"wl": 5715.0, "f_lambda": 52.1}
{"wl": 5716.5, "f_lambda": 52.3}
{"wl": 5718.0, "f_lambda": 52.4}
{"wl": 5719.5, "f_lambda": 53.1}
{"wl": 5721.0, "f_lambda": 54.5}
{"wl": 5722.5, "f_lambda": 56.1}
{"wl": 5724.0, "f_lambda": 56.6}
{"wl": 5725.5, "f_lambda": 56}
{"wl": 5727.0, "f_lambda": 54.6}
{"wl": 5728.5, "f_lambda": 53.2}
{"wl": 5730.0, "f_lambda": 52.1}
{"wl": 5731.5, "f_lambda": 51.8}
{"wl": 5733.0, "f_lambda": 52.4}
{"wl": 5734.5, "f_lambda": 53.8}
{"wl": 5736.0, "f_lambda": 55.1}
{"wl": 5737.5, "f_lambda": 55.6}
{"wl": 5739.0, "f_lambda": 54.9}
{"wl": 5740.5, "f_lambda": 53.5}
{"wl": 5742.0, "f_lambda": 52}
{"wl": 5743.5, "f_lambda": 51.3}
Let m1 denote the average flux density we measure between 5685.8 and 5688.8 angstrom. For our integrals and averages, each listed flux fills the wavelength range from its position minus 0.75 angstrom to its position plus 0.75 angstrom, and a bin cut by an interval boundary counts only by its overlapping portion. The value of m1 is 50.2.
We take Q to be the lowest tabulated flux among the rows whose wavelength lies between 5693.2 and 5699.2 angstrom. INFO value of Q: 47.6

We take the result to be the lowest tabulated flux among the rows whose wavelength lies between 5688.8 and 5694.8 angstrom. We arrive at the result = 50.2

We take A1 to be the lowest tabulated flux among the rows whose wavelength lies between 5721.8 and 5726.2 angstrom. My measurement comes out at 56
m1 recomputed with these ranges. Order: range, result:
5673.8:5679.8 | 48.9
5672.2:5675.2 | 49.7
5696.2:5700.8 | 47.8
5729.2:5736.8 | 53.1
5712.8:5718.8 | 52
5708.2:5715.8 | 49.9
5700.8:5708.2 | 47.5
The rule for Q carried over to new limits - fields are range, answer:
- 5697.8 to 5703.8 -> 46.5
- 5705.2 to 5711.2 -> 47.9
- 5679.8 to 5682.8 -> 48.6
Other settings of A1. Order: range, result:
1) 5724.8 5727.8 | 54.6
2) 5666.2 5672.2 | 49.6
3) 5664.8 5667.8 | 49.5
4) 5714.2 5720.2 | 52.1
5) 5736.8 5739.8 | 54.9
